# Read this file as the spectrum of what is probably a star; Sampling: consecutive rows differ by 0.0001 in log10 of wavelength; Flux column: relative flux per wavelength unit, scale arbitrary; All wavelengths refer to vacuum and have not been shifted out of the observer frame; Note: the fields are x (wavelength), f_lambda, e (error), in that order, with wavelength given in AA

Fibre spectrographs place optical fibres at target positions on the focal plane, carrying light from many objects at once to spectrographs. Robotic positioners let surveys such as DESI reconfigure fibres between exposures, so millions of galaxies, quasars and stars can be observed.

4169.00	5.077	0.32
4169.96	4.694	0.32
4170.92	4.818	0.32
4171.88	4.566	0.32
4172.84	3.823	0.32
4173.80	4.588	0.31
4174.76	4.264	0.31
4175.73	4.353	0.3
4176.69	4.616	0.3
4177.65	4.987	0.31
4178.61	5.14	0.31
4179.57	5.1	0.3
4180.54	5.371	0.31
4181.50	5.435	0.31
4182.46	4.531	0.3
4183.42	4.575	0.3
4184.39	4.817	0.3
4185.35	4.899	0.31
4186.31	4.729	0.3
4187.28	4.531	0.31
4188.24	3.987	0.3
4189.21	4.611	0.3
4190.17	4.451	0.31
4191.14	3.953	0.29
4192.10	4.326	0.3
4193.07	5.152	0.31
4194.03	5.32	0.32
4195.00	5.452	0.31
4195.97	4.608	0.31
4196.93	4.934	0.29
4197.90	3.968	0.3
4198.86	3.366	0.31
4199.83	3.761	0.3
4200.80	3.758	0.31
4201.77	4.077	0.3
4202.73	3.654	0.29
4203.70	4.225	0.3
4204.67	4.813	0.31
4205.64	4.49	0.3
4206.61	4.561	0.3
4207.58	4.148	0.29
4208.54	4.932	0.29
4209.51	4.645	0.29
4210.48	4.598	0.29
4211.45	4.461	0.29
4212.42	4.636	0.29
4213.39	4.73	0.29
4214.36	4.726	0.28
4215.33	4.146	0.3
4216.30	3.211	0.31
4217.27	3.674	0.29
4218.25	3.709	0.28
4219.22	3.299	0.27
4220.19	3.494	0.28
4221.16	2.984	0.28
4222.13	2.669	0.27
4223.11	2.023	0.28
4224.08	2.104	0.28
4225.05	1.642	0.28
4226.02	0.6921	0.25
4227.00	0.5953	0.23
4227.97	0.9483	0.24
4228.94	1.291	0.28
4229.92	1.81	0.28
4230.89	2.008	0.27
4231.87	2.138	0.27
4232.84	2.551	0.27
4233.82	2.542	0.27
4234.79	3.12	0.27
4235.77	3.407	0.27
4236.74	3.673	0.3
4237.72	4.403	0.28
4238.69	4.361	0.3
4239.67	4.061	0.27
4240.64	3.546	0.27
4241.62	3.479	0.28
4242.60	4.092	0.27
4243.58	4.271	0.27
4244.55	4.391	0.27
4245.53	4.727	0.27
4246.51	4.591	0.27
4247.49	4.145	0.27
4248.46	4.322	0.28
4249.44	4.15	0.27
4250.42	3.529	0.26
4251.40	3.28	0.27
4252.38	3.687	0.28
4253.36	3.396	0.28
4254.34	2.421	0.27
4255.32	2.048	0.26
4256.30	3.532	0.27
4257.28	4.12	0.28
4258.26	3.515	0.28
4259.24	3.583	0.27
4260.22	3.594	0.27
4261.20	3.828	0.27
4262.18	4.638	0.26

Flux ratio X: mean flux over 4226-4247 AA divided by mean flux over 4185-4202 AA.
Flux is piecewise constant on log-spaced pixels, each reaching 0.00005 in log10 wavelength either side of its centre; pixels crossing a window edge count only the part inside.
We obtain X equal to 0.7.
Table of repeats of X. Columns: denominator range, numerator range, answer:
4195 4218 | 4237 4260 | 0.89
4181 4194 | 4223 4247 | 0.63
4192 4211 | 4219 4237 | 0.50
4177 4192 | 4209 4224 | 0.79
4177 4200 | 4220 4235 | 0.43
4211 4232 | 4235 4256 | 1.37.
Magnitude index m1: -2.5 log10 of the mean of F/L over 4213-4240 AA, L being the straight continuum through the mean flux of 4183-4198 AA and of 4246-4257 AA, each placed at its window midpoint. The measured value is 0.37 mag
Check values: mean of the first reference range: 4.66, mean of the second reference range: 3.57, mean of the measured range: 2.84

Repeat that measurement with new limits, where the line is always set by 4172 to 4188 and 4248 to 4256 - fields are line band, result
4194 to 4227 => 0.10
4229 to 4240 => 0.21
